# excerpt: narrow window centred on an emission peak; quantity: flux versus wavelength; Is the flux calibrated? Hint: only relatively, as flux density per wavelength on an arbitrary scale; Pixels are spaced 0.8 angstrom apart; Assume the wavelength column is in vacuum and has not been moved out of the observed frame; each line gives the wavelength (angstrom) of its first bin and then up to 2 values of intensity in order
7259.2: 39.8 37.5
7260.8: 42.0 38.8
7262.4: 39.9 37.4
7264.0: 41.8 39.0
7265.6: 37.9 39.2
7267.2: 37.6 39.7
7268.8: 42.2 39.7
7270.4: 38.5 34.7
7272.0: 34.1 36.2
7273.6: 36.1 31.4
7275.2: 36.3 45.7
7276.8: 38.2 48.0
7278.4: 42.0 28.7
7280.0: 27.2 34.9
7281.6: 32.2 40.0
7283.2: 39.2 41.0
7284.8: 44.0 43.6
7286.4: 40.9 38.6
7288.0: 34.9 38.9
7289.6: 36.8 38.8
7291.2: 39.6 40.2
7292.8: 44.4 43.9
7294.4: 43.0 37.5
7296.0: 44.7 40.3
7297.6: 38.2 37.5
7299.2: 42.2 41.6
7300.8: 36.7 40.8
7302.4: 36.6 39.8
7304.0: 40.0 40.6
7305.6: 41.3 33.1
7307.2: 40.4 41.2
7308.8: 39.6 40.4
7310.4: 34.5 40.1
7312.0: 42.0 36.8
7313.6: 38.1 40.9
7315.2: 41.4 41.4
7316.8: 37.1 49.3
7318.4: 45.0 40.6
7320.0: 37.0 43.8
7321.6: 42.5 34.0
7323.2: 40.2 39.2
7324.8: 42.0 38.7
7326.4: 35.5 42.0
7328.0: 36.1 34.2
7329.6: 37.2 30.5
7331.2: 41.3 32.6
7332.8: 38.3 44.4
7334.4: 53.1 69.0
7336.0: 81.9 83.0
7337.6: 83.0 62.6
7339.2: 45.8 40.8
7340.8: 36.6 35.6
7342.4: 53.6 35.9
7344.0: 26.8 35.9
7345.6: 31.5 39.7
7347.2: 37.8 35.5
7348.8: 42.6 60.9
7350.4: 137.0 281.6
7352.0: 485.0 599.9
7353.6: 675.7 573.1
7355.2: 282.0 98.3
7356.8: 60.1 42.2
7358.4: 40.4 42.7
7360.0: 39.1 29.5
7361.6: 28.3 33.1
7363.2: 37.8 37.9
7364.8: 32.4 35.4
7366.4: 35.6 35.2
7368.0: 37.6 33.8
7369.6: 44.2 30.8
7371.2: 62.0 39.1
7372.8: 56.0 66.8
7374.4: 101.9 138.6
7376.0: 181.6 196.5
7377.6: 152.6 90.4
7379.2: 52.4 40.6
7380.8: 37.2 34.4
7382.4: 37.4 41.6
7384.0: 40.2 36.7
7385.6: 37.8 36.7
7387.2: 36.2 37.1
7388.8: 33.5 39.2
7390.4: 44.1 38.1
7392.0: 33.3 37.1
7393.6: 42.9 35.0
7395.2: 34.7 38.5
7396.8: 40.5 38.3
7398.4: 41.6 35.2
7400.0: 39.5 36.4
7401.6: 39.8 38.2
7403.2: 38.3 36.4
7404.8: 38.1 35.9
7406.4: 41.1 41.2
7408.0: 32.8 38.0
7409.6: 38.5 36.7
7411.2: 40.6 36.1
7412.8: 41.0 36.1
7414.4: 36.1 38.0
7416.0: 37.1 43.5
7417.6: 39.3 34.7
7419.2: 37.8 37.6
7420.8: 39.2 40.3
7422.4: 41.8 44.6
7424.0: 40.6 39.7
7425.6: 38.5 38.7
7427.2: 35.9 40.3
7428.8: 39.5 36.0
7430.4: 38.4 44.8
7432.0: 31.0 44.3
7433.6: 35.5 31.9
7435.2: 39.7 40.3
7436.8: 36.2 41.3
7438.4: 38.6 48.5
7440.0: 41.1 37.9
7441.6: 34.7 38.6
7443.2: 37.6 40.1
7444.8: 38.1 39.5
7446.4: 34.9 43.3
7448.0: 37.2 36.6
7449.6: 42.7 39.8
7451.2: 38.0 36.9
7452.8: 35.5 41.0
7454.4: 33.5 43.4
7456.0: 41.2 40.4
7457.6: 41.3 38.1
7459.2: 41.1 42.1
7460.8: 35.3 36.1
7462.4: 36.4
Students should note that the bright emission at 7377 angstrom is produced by [N II]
